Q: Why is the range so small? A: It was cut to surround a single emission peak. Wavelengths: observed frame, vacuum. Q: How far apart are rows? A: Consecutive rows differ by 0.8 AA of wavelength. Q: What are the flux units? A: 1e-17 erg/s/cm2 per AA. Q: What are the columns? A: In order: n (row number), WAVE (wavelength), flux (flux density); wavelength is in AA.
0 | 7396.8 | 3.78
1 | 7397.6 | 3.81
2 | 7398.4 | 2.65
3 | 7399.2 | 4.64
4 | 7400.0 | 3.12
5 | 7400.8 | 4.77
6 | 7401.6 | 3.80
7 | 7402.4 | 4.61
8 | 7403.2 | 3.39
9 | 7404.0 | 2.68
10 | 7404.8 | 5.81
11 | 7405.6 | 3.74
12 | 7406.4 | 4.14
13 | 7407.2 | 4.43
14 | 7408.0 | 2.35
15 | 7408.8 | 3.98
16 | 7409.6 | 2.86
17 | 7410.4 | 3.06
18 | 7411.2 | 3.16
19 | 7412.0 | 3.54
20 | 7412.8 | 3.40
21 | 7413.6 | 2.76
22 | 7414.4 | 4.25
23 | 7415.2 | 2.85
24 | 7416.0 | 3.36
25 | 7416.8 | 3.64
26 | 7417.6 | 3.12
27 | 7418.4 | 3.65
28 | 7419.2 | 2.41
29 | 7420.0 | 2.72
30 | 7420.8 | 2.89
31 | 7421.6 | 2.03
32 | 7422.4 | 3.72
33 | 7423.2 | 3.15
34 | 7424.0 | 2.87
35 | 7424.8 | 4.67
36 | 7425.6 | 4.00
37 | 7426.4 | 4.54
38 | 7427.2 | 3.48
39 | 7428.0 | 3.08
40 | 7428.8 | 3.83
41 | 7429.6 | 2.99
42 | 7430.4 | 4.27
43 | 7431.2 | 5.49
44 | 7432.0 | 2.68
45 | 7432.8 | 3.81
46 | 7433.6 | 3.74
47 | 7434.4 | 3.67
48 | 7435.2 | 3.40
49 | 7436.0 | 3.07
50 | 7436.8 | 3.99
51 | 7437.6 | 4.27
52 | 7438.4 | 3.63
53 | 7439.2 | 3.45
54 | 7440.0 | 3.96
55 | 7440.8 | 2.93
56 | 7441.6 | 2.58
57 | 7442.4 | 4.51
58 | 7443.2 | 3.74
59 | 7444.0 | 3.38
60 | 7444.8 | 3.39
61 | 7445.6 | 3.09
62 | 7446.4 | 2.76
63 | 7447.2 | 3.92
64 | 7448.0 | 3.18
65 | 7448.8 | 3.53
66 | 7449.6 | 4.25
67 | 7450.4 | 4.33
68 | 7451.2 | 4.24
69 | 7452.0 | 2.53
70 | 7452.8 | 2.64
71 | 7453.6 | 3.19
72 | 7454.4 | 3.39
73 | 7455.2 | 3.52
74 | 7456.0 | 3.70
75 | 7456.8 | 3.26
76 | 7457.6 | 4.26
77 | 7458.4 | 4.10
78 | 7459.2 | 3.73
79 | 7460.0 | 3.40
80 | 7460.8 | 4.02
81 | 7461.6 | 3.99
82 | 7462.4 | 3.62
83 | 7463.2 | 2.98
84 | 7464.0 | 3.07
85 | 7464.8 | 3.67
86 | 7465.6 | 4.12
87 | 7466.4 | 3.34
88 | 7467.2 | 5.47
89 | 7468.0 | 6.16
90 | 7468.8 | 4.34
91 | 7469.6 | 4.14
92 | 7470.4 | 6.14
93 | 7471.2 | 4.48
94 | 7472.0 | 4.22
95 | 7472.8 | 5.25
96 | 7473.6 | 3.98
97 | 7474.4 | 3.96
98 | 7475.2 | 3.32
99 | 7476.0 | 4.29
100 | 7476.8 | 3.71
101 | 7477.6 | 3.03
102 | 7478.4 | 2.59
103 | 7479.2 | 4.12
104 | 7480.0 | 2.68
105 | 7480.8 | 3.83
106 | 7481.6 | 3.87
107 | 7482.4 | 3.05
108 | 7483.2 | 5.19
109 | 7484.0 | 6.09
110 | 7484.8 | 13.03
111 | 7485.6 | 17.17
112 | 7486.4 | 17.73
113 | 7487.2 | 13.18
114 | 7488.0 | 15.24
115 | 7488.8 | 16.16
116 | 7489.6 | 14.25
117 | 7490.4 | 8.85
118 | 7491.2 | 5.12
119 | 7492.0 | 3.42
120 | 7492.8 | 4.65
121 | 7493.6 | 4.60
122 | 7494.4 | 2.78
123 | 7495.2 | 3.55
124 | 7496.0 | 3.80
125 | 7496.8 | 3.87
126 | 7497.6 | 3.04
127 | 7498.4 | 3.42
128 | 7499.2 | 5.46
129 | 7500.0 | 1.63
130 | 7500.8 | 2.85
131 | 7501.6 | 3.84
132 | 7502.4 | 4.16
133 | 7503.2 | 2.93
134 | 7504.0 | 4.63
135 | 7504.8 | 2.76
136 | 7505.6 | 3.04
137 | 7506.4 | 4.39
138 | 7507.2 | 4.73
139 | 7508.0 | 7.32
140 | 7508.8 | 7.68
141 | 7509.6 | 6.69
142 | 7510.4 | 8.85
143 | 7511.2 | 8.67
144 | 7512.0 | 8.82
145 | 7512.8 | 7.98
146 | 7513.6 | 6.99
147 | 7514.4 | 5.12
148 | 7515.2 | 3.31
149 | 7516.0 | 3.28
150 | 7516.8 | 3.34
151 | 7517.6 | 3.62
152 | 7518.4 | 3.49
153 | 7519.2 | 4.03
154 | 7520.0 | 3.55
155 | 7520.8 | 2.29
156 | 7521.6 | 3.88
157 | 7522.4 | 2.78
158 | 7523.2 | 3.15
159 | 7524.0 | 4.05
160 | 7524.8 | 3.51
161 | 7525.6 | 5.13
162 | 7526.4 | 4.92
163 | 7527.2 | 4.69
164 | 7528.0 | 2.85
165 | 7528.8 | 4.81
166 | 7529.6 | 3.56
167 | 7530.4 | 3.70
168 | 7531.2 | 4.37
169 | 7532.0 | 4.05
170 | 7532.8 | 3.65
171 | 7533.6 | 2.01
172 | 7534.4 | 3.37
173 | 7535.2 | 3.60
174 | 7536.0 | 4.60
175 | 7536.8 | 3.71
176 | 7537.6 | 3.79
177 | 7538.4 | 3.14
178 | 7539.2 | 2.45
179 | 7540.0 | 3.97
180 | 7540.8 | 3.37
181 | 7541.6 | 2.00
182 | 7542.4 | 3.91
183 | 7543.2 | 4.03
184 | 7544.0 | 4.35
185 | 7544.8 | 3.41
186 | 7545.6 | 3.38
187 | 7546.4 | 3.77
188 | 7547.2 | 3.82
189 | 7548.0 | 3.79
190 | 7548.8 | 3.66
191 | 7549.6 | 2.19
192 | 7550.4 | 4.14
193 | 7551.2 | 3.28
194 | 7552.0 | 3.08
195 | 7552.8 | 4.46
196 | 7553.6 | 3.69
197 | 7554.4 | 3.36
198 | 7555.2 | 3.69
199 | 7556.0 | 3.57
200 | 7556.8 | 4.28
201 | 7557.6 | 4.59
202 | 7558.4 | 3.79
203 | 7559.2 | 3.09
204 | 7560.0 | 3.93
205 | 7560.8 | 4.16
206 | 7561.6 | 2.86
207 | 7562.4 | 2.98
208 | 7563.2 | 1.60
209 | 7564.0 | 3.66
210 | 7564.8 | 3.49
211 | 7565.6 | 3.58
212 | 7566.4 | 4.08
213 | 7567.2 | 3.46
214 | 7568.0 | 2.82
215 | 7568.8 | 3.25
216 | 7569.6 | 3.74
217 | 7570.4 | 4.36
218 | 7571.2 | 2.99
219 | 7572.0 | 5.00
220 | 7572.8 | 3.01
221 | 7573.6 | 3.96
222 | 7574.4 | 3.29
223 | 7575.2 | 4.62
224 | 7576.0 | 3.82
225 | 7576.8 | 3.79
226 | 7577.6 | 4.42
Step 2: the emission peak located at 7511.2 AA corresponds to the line [N II]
